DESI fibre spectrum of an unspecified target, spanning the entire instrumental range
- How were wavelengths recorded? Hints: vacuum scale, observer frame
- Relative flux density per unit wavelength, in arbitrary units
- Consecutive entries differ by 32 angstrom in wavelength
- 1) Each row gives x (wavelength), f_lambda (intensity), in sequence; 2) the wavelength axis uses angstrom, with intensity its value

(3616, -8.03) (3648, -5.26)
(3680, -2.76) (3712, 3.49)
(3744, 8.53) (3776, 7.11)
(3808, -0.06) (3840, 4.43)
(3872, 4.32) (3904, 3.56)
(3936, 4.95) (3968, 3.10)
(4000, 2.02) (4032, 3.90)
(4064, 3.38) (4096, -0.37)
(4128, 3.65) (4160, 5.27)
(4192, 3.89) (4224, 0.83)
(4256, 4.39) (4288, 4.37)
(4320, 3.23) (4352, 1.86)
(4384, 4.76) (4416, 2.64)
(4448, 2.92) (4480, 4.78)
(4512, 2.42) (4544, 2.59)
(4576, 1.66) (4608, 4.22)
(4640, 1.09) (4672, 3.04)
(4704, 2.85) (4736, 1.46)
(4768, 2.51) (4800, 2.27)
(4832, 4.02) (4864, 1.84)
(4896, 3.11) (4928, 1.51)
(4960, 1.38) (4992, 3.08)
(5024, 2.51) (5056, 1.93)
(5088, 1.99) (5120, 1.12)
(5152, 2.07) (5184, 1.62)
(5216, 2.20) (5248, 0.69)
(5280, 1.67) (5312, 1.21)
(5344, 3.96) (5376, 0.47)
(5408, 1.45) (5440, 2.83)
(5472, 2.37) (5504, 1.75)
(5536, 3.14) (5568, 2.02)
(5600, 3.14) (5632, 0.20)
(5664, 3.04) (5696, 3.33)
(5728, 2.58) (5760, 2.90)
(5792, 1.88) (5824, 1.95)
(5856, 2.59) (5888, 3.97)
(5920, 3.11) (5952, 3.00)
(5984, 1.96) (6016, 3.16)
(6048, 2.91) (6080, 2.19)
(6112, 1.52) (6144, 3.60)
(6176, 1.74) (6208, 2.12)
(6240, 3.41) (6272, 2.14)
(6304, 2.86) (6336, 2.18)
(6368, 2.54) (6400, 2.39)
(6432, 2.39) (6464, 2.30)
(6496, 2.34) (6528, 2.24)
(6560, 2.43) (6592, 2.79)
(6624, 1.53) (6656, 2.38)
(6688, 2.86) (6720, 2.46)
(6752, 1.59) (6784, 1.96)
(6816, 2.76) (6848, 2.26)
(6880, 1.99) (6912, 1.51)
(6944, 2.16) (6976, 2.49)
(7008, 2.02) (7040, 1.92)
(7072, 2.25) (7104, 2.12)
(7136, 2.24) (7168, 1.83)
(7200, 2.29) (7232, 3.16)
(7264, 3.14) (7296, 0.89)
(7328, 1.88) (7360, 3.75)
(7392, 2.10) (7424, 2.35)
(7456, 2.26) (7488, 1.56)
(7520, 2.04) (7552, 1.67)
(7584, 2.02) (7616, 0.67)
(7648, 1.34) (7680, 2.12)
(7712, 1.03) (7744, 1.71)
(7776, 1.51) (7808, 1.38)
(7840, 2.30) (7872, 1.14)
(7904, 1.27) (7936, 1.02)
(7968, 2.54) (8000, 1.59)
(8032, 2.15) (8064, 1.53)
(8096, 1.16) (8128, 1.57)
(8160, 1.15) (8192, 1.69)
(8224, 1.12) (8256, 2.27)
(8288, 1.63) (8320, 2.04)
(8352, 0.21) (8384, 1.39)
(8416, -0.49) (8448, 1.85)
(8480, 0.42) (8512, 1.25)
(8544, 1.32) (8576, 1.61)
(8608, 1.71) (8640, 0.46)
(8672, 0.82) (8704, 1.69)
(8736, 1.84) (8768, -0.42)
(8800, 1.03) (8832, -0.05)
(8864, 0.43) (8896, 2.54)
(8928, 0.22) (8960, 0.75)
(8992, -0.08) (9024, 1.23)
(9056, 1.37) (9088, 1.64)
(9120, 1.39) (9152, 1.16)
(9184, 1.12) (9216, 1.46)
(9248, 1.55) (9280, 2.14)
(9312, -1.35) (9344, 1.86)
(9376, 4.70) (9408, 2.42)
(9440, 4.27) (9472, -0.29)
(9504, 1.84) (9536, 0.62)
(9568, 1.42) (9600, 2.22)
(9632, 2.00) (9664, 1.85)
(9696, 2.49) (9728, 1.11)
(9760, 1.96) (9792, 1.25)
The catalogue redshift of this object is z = 0.121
